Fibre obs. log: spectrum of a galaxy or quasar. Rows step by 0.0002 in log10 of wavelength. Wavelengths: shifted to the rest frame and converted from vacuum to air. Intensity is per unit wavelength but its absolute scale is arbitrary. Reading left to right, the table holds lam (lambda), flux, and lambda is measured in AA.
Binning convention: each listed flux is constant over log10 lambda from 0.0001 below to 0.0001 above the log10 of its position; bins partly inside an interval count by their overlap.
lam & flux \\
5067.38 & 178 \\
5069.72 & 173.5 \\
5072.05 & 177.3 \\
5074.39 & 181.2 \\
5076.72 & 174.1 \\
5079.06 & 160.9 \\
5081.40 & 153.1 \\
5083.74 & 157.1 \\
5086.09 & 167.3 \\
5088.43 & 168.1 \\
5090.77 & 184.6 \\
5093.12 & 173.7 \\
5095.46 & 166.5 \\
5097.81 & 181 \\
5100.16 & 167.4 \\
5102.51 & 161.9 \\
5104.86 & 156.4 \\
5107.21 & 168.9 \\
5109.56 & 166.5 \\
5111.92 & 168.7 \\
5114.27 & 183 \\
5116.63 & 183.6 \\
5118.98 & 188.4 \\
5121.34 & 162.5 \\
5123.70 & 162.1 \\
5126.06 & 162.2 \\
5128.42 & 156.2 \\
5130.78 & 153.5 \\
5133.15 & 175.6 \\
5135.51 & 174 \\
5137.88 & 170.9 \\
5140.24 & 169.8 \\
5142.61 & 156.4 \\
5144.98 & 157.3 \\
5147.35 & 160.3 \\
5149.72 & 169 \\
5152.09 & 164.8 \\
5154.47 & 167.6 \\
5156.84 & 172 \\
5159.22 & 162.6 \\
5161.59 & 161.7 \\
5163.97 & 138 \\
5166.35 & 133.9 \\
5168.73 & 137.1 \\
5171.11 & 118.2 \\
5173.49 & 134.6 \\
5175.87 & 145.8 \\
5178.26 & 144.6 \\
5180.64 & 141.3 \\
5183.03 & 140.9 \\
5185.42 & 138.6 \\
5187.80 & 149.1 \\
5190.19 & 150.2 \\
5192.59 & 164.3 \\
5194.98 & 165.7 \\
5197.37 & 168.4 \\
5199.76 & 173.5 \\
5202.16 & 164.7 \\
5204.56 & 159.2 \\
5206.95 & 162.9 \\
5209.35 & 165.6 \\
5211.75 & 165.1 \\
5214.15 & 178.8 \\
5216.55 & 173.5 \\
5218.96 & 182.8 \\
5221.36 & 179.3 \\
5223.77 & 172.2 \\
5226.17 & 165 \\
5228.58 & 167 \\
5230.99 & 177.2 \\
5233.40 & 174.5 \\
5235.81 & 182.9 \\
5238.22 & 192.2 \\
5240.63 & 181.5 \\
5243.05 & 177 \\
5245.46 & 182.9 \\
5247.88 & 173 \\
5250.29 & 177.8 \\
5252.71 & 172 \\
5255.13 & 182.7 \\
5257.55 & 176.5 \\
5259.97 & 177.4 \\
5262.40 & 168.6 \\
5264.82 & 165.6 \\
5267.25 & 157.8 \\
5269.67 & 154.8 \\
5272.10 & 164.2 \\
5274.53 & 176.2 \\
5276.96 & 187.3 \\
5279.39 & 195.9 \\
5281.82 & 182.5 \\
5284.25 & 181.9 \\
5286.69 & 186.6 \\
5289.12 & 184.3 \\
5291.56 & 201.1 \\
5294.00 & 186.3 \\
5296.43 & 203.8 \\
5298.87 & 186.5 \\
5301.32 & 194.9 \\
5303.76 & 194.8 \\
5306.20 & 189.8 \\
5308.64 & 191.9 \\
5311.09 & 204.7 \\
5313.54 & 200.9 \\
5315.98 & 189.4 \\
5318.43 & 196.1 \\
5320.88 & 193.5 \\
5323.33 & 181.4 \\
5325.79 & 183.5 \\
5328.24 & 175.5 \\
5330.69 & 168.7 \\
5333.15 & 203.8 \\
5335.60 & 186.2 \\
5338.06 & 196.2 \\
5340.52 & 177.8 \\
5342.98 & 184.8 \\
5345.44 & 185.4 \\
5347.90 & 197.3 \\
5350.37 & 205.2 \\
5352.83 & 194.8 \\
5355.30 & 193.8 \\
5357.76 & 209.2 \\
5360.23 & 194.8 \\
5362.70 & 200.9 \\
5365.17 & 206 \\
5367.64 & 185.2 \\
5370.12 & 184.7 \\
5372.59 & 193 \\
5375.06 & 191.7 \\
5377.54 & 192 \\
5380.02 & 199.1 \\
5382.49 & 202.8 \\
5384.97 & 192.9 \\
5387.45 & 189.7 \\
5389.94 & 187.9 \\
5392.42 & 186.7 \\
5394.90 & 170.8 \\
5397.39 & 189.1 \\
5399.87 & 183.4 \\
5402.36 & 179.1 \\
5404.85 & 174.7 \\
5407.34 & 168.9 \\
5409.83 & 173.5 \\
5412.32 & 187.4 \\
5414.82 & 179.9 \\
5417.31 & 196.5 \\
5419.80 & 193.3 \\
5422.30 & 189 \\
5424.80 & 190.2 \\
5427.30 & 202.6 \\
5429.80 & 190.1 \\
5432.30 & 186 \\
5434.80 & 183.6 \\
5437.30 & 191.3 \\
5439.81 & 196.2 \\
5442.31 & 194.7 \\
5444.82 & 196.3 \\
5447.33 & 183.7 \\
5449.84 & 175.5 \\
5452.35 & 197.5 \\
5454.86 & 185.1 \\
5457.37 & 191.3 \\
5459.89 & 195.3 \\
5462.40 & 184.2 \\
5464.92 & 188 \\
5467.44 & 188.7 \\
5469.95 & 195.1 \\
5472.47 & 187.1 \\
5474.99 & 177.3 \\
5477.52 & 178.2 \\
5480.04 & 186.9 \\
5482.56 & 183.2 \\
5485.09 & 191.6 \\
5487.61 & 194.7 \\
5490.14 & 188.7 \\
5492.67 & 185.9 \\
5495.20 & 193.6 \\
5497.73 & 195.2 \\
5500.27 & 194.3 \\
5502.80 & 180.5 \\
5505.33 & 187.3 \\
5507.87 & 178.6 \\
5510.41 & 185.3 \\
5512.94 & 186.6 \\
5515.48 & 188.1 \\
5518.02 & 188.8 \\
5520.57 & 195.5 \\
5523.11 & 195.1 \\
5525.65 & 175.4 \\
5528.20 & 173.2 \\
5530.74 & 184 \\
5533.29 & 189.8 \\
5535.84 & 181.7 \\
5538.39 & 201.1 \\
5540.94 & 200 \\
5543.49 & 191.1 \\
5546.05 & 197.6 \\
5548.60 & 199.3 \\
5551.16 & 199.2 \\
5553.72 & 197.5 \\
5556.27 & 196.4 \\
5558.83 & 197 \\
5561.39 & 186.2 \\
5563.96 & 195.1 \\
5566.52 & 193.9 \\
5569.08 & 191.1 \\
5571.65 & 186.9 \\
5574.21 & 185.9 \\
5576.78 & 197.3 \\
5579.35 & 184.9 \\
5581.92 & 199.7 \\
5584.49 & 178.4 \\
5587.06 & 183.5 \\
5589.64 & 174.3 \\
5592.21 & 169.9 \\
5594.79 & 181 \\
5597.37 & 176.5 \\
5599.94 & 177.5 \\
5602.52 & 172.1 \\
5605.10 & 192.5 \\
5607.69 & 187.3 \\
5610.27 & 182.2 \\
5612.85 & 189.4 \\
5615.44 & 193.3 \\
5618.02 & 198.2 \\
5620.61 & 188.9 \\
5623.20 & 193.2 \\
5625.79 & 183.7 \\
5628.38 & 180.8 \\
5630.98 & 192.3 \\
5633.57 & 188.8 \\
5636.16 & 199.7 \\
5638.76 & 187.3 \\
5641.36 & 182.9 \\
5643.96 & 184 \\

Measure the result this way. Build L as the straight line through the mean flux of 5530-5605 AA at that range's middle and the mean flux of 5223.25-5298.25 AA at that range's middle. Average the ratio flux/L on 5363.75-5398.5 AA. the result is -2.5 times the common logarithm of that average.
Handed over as -0.05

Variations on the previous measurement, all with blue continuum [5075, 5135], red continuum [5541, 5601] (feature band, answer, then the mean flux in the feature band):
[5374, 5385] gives -0.09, 196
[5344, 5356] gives -0.09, 195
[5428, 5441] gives -0.04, 190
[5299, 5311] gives -0.09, 193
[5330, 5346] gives -0.05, 187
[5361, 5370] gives -0.09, 196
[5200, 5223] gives 0.02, 170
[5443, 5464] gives -0.03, 189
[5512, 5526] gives -0.01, 189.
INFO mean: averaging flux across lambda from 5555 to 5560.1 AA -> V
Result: 197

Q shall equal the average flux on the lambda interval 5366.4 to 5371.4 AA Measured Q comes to 185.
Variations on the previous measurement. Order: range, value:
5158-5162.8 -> 162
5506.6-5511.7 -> 182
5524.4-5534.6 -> 181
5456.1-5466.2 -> 190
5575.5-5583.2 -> 194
